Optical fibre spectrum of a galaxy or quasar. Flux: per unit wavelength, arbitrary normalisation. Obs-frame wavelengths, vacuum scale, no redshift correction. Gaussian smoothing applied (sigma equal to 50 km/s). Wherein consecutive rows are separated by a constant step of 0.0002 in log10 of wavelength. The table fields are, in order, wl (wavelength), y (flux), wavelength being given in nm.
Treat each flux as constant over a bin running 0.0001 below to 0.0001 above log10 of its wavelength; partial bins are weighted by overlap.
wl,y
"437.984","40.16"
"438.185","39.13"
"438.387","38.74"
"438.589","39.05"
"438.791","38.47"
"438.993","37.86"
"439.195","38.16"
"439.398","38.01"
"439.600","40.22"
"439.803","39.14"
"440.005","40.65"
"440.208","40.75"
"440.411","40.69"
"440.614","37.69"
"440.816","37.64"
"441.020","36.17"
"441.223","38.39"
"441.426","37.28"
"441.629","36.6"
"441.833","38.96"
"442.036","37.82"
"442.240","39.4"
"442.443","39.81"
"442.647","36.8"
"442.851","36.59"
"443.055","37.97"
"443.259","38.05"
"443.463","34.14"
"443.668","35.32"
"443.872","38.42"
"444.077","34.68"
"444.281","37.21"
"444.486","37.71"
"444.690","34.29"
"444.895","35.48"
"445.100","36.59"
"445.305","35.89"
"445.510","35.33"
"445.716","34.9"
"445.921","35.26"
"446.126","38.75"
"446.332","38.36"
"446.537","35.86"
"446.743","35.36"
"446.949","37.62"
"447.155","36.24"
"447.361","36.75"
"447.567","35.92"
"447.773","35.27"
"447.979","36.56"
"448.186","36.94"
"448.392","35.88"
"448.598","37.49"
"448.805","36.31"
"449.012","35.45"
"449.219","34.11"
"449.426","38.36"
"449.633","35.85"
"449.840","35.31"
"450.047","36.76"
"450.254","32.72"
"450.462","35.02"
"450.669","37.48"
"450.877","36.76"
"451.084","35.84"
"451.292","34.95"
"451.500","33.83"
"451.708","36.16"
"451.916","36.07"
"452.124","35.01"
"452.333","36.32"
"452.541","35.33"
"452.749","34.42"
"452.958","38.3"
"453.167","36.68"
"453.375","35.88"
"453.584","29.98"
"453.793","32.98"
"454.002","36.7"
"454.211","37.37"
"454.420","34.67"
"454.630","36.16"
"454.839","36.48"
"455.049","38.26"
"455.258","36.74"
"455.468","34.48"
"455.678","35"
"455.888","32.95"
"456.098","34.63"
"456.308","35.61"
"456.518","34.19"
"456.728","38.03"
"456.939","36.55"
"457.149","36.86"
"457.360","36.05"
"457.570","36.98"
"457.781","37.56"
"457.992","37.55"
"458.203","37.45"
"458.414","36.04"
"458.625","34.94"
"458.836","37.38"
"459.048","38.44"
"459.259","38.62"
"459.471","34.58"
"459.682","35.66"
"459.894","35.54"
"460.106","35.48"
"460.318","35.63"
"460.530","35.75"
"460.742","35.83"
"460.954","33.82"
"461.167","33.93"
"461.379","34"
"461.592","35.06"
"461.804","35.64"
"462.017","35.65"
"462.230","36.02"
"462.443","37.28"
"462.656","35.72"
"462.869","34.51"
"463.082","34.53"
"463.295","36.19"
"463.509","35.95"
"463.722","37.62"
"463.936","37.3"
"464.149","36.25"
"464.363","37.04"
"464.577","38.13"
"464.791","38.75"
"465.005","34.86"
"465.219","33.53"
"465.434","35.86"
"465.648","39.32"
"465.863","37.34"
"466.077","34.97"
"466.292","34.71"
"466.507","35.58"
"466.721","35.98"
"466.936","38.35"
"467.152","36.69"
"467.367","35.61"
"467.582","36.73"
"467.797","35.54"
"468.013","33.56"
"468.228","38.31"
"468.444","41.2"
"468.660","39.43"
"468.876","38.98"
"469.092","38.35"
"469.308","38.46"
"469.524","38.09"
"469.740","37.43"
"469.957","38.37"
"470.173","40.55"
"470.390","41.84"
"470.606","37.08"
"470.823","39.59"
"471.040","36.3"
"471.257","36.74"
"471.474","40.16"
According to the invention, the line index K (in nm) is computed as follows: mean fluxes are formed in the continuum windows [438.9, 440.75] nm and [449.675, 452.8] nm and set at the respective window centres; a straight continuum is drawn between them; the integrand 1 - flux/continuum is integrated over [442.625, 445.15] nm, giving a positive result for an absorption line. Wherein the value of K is 0.10 nm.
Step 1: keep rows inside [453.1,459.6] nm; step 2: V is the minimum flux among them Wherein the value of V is 29.98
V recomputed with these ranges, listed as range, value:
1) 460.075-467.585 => 33.53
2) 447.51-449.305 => 34.11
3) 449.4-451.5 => 32.72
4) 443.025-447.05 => 34.14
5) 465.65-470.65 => 33.56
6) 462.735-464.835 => 34.51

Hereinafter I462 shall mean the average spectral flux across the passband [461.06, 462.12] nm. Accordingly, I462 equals 34.8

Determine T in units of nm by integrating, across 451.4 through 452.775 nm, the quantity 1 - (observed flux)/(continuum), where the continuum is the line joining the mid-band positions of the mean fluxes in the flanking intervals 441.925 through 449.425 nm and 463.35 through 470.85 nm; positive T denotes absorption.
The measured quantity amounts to 0.053 nm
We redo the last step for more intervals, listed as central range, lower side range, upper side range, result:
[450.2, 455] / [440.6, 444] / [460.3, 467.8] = 0.16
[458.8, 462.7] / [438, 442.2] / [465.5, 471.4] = 0.22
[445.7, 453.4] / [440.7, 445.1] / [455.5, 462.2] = 0.10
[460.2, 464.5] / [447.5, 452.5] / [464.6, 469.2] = 0.10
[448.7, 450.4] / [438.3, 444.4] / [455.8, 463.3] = 0.07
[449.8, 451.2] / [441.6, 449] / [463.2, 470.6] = 0.04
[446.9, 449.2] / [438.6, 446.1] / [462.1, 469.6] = 0.06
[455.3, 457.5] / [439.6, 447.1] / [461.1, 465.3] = 0.05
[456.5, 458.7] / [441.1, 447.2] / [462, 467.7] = -0.01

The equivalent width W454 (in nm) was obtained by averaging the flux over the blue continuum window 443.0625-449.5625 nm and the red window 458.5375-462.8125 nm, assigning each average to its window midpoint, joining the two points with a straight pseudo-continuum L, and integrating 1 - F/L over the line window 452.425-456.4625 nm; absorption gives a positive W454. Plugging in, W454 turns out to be 0.07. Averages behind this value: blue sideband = 36.3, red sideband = 35.7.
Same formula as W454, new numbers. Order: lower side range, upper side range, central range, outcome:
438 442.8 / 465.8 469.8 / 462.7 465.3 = 0.08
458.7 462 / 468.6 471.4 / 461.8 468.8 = 0.12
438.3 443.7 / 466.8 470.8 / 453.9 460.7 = 0.34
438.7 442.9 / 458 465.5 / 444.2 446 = 0.10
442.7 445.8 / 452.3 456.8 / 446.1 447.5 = -0.03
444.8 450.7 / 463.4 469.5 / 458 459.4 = -0.02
